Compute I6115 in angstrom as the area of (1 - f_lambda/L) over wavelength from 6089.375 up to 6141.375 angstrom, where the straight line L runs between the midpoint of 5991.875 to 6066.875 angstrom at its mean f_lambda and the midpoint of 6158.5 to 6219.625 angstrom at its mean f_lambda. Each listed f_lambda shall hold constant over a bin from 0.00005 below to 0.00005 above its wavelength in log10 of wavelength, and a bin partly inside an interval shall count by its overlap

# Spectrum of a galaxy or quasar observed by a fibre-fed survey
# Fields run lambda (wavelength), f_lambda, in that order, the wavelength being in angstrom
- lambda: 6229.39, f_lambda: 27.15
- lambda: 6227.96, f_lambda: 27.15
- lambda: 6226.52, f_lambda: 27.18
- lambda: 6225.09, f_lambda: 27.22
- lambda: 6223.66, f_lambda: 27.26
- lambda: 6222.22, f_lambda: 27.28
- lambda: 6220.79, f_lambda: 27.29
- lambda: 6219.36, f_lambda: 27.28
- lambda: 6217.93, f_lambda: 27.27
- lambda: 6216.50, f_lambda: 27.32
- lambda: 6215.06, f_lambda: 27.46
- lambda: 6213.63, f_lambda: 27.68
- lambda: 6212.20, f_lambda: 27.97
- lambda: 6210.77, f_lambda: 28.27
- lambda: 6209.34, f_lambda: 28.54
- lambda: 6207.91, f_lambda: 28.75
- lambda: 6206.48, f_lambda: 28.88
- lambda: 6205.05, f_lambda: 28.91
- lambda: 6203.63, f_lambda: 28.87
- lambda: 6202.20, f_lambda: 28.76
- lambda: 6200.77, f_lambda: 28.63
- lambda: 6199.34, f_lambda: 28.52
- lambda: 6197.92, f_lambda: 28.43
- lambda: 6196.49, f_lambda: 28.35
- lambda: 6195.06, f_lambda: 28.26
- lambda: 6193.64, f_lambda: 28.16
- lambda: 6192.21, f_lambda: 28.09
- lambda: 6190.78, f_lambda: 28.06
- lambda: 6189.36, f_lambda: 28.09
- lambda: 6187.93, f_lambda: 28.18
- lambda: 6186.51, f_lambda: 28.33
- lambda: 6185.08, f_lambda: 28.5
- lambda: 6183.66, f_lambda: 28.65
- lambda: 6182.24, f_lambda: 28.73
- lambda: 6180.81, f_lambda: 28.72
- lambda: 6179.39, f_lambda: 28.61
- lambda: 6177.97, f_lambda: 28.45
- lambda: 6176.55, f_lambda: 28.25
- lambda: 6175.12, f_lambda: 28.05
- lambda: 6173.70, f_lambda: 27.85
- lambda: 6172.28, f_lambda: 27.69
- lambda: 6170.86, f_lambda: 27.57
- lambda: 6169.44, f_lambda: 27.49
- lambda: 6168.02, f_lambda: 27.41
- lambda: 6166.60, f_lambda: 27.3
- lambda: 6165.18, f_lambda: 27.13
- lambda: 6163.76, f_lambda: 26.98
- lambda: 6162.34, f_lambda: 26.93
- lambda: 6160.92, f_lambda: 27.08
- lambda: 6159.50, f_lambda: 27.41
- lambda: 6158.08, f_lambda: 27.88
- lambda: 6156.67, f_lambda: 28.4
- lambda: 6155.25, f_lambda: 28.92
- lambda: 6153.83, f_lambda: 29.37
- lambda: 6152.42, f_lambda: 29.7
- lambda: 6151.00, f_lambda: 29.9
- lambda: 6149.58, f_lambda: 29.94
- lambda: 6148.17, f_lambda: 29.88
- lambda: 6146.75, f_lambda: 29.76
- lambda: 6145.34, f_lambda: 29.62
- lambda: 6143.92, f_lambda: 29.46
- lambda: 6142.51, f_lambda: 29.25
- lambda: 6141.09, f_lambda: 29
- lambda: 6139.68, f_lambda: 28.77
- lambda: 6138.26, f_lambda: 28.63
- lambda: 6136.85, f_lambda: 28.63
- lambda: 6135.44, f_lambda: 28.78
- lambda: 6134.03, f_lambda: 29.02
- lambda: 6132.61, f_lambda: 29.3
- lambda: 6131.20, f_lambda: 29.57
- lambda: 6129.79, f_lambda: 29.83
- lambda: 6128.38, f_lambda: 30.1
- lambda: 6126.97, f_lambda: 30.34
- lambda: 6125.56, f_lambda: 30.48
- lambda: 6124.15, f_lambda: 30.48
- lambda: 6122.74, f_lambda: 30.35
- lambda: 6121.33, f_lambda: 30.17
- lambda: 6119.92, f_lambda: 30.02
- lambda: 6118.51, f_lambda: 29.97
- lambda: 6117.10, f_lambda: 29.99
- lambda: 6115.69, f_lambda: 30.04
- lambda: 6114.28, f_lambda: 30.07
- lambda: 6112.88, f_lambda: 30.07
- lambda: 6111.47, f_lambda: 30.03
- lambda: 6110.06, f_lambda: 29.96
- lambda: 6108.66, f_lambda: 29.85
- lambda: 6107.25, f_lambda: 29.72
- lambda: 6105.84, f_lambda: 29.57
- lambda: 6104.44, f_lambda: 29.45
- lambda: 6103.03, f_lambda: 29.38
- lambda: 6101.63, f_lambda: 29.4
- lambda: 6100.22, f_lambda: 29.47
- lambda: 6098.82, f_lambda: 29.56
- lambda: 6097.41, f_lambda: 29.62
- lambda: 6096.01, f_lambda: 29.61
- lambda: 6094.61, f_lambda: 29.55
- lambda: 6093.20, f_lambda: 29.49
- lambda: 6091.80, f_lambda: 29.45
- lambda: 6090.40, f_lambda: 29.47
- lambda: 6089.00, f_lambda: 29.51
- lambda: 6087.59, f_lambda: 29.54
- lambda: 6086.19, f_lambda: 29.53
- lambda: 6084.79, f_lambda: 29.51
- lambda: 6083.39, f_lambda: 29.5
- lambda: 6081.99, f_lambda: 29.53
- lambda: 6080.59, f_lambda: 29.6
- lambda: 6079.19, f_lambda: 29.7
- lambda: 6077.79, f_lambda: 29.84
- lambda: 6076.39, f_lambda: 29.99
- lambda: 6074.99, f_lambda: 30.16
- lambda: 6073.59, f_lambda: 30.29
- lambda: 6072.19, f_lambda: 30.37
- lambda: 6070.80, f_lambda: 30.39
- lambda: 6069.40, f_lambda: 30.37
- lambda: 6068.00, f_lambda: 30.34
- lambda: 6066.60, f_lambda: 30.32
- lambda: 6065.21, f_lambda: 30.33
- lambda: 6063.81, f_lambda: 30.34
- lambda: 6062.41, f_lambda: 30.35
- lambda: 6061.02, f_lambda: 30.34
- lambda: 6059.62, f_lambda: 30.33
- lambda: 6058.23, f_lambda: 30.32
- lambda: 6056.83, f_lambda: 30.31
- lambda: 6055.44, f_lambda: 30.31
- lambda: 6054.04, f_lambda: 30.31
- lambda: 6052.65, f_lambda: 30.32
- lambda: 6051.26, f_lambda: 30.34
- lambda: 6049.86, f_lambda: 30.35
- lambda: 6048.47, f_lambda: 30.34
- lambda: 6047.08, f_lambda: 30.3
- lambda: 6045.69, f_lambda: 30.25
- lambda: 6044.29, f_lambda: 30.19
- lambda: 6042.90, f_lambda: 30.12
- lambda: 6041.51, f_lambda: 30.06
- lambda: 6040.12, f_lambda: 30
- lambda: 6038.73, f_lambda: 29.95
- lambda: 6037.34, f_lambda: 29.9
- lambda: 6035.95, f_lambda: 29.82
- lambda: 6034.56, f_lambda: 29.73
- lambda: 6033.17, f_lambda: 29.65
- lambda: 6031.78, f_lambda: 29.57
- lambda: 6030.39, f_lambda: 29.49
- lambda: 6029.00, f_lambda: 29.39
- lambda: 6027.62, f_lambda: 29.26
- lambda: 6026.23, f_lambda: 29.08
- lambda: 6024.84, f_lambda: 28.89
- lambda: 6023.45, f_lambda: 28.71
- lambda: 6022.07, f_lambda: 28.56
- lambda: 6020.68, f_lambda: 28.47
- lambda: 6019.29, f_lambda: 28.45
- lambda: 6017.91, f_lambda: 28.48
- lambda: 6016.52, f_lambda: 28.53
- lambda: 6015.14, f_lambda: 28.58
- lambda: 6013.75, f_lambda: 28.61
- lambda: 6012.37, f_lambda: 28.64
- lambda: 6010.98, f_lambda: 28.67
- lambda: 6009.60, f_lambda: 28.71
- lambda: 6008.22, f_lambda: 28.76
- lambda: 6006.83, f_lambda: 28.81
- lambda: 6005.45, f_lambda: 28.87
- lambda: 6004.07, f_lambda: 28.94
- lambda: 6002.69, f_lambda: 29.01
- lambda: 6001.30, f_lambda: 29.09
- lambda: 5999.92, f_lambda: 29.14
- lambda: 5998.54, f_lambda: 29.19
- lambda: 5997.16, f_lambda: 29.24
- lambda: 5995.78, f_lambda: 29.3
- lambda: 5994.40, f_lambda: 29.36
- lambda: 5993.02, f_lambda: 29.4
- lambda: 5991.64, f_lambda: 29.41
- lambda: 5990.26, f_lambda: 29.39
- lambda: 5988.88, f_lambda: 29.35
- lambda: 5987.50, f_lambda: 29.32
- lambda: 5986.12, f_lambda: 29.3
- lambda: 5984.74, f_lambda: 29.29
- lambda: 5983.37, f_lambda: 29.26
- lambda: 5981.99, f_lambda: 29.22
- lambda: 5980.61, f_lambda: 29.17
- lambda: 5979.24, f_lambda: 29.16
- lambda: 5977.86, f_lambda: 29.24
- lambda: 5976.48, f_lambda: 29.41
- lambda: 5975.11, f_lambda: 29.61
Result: -1.69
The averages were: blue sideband 29.5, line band 29.7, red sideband 28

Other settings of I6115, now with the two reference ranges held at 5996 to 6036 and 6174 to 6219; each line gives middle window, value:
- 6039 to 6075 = -1.8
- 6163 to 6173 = 0.4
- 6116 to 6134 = -0.9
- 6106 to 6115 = -0.4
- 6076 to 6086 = -0.3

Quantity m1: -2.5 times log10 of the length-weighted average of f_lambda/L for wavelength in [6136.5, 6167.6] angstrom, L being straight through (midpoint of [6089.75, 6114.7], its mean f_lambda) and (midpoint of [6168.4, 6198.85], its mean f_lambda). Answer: 0.006 mag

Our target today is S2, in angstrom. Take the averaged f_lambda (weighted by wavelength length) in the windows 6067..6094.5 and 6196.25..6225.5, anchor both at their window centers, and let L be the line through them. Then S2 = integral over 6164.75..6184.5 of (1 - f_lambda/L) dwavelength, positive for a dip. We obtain 0.4 angstrom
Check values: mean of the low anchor 29.8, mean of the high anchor 28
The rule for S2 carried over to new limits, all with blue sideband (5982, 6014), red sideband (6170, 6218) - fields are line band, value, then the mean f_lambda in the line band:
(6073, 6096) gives -0.7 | 29.7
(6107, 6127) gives -1.1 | 30.1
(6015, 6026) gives 0.2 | 28.6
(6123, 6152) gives -1.1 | 29.5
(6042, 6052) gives -0.5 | 30.3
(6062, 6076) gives -0.7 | 30.3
